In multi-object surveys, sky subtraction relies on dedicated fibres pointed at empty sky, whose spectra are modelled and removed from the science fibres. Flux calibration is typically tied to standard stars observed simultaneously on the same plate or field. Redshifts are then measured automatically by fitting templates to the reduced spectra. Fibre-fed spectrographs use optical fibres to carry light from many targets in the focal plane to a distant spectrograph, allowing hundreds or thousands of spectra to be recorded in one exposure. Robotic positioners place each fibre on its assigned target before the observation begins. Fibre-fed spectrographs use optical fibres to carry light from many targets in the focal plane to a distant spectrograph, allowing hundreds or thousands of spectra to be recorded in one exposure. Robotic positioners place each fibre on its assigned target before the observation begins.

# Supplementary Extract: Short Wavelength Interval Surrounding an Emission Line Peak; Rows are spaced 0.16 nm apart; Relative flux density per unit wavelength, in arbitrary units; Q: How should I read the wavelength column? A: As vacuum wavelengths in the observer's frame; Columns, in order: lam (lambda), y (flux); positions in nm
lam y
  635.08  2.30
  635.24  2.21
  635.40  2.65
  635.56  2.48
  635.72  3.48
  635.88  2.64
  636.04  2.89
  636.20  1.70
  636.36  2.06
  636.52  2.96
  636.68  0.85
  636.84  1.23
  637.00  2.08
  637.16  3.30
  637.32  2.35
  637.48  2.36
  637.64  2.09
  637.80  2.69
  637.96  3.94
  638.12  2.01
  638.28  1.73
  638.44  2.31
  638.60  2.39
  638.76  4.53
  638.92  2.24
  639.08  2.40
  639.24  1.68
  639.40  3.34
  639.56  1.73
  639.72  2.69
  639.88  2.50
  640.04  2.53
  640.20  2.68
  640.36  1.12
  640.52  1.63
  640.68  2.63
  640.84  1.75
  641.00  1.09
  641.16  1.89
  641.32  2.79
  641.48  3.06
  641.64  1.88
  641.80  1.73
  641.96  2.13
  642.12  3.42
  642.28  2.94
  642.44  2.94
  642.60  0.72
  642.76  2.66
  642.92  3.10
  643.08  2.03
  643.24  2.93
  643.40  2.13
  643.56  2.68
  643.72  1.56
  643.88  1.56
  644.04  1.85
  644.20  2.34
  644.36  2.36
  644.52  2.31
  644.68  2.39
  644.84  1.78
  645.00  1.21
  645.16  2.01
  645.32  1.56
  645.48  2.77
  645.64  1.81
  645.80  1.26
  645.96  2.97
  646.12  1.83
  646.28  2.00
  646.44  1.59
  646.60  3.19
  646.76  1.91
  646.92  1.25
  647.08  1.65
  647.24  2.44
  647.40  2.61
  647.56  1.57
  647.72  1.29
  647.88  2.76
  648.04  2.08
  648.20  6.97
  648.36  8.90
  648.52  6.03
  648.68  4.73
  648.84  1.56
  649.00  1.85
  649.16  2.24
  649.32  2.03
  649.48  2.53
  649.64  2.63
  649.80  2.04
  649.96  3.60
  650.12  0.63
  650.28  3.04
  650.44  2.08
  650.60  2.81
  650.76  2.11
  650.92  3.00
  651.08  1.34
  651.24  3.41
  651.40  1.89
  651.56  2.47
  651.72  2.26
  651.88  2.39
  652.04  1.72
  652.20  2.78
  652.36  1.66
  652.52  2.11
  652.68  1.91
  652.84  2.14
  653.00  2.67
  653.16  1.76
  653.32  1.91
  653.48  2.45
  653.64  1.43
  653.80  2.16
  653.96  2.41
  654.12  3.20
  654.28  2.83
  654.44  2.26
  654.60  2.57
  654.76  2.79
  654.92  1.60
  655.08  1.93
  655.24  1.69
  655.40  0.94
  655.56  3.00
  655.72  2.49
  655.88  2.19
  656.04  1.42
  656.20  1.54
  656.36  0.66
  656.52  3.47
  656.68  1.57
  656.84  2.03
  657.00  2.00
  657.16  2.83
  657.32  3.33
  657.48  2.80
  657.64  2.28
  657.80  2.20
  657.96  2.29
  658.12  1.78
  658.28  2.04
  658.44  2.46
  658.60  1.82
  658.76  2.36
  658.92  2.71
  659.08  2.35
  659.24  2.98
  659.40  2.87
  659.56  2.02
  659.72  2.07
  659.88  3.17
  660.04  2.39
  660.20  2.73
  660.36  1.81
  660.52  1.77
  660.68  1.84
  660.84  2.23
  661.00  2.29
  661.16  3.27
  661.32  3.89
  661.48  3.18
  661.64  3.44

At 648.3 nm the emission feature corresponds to Hbeta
